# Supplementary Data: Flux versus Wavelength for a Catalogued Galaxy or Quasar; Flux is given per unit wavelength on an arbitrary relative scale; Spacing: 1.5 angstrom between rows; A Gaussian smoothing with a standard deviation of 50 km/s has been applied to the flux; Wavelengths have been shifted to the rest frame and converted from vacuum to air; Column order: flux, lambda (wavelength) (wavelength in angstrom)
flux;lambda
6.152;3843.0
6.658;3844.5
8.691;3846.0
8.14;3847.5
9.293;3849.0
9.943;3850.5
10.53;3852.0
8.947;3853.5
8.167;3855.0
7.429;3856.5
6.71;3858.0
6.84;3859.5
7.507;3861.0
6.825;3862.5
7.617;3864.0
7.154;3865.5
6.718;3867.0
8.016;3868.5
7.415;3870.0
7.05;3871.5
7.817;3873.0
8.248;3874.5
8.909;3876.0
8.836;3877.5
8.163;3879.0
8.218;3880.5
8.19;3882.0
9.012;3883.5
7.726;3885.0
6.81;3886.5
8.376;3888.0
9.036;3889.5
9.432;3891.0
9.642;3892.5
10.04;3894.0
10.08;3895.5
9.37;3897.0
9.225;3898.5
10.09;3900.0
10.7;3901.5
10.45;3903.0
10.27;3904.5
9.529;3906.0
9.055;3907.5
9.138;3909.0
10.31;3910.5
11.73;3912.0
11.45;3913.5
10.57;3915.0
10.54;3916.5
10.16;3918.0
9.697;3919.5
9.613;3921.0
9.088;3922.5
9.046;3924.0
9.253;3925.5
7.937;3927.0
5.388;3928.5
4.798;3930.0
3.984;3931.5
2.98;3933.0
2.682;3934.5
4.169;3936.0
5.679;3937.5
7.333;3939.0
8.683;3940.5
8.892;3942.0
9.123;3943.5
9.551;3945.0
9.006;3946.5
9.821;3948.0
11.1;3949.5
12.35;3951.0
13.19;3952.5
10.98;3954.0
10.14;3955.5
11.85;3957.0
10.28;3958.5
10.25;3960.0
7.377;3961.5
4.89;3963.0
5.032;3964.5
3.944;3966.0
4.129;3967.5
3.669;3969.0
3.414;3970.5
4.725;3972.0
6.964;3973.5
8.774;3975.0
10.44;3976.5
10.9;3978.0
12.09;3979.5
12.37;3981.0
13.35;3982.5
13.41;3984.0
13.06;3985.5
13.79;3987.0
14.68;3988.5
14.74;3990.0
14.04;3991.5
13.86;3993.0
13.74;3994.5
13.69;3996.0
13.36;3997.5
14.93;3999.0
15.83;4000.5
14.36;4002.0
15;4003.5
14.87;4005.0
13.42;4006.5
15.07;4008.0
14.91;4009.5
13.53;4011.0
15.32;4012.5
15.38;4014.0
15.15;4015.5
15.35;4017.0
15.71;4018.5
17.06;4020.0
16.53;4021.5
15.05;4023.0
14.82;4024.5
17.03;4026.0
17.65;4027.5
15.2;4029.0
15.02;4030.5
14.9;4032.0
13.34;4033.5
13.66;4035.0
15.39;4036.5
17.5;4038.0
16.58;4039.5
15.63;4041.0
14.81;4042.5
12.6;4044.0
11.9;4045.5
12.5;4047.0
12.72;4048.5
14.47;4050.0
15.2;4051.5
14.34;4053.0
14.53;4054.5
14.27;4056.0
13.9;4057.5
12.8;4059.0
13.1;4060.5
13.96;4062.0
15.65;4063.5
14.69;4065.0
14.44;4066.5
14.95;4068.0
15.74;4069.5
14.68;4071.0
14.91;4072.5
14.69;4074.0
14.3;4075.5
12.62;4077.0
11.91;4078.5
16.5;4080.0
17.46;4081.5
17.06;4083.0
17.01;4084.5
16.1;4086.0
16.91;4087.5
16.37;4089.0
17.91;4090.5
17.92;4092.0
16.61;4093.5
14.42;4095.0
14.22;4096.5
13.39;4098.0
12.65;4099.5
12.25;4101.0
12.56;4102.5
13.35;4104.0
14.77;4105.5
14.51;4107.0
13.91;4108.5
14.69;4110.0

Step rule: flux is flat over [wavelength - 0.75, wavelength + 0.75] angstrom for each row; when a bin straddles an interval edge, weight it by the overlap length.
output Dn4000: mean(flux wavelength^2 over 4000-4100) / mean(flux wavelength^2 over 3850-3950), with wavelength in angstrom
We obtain 1.92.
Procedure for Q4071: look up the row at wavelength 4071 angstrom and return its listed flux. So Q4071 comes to 14.68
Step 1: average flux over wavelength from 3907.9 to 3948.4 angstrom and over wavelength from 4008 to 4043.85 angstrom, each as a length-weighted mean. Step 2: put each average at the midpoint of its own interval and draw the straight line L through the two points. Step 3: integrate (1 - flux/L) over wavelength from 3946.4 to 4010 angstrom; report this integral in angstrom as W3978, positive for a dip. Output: 4.5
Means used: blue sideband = 8.16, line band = 11.1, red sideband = 15.4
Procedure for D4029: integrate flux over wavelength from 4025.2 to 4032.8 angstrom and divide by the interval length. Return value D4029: 15.9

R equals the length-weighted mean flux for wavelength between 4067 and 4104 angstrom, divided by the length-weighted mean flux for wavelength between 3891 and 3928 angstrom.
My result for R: 1.5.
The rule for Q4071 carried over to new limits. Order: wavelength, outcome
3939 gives 7.333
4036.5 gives 15.39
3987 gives 13.79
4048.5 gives 12.72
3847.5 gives 8.14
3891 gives 9.432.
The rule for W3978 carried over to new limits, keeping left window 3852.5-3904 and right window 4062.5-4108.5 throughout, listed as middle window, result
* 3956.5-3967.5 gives 3.7 angstrom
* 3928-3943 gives 6.9 angstrom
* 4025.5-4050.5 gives -2.4 angstrom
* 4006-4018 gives -2.0 angstrom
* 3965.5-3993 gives 3.8 angstrom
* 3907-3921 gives -1.1 angstrom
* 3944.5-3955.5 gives -0.2 angstrom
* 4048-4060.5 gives 0.0 angstrom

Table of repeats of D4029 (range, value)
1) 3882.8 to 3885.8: 8.33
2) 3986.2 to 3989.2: 14.2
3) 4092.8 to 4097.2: 15.1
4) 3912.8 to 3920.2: 10.5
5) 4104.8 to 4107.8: 14.6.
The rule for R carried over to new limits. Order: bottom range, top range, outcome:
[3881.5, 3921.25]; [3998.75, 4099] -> 1.56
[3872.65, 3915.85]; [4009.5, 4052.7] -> 1.60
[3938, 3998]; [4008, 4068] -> 1.47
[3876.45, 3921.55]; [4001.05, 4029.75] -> 1.61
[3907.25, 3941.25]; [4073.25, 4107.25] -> 1.89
